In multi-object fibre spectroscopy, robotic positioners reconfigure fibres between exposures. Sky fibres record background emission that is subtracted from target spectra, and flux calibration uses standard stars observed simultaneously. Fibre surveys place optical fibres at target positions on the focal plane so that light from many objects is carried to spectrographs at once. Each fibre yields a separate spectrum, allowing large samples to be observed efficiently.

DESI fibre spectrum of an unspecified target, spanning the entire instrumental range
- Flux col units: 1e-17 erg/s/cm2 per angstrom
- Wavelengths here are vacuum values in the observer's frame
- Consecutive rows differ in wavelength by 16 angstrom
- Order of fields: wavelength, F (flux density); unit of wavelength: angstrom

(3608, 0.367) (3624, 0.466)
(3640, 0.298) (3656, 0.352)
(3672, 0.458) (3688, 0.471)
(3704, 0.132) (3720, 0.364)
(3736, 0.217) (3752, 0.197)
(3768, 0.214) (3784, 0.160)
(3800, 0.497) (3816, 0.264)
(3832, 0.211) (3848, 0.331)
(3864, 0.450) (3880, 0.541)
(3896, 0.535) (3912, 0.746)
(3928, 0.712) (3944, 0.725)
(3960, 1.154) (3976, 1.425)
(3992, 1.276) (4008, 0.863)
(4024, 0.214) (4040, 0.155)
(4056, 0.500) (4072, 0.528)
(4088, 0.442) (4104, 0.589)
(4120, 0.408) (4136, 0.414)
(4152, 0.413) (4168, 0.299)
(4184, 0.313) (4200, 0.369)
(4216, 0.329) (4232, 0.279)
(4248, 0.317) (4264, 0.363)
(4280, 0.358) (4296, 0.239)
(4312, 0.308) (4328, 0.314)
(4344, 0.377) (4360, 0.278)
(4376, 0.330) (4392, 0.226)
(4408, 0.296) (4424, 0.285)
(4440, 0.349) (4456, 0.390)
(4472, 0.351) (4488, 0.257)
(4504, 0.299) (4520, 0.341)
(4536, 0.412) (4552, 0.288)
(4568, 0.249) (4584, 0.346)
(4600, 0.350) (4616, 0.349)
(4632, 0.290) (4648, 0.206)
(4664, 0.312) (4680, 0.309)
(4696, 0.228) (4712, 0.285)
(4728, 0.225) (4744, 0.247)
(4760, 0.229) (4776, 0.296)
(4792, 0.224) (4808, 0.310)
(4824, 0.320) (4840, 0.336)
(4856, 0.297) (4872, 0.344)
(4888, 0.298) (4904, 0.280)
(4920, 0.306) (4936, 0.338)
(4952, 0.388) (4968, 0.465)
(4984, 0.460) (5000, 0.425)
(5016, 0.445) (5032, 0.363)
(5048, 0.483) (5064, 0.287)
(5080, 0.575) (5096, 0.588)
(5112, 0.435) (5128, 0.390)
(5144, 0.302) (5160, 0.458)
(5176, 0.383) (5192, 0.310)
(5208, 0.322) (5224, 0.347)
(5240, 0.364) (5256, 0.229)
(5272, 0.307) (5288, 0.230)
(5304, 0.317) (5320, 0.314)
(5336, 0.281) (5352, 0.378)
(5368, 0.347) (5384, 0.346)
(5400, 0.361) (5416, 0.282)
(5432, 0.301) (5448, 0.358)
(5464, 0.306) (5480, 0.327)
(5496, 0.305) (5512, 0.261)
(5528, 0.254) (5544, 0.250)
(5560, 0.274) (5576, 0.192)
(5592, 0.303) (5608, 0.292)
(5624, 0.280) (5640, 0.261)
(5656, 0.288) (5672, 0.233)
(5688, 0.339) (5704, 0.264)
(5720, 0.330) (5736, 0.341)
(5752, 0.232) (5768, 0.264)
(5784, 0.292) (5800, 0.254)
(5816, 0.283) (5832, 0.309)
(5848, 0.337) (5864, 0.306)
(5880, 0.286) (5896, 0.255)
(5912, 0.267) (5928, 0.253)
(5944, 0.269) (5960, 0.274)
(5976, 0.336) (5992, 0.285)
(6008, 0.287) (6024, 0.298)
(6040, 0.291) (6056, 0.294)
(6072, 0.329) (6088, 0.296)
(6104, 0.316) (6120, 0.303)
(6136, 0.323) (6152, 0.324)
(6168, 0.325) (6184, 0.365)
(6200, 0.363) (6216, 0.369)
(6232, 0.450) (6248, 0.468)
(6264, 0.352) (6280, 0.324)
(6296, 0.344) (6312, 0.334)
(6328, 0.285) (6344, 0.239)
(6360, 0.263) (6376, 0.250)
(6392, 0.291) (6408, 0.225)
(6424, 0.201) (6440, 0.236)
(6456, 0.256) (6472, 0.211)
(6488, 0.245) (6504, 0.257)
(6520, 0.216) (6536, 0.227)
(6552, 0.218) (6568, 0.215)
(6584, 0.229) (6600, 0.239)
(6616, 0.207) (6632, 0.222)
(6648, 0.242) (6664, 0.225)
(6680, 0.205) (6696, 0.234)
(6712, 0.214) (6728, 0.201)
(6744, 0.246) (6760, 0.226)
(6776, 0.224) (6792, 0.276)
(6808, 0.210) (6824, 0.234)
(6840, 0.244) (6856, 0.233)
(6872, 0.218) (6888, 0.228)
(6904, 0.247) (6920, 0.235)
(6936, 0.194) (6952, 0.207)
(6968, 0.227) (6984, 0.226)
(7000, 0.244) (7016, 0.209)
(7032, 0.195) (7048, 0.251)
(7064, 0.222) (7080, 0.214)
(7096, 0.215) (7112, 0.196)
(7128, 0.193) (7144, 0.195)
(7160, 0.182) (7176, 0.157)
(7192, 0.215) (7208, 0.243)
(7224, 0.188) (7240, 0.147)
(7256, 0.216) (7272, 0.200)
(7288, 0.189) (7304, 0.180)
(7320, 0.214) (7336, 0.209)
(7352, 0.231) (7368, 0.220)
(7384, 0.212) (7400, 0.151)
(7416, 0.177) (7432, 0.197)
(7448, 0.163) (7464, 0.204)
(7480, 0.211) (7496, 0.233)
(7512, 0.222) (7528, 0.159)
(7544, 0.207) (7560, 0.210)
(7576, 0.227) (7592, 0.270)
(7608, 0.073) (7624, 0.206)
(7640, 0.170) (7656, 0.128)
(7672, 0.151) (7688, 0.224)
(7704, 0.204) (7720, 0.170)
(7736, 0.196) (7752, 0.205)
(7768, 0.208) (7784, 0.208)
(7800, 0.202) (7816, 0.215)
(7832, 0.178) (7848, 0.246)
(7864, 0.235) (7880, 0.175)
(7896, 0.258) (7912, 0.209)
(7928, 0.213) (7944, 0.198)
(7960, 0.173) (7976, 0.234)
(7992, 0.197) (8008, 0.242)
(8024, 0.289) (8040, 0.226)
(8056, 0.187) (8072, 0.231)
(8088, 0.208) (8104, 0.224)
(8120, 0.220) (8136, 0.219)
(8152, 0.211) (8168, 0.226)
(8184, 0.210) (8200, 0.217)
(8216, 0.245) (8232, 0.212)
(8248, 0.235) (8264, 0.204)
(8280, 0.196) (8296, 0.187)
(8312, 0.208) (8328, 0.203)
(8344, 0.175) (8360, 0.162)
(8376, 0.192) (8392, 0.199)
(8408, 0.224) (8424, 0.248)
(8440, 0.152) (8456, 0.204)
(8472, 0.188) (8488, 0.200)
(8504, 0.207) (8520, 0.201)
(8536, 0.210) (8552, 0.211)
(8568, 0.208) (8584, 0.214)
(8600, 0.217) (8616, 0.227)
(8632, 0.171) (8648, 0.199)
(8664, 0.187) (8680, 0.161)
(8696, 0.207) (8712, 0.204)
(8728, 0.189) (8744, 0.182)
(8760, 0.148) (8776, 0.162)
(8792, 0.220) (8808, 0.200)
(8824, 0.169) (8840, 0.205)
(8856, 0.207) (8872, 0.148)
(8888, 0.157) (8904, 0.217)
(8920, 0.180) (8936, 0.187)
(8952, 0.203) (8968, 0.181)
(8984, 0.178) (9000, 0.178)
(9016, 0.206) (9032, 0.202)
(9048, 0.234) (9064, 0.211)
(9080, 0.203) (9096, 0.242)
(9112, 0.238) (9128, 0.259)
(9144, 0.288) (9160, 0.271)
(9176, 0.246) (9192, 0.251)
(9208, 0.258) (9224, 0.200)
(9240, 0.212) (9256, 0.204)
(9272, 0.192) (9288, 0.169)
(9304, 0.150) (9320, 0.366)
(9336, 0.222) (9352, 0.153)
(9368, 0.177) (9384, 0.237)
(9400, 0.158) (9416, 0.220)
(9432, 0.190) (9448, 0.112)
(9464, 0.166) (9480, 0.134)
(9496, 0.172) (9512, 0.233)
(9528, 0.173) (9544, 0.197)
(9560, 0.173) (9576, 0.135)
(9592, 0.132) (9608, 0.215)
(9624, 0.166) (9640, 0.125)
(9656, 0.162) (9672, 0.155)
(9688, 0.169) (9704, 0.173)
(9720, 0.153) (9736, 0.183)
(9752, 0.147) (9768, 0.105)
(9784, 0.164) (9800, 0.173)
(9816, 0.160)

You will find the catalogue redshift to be 2.267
